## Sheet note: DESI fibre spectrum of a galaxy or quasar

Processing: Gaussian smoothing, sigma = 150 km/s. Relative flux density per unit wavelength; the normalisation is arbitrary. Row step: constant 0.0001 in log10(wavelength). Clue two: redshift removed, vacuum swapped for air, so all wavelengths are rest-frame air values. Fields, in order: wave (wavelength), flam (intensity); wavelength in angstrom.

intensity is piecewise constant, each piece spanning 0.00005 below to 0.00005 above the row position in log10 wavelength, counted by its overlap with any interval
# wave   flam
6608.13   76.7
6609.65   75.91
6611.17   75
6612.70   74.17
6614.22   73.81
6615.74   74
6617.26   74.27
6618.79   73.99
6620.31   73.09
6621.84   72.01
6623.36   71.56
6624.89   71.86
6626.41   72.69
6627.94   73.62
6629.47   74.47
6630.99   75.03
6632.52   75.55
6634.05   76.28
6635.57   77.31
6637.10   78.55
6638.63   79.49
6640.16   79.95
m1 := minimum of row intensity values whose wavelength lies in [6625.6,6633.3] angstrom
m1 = 72.69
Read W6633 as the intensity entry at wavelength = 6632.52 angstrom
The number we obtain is 75.55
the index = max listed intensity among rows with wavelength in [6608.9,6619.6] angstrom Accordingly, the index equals 75.91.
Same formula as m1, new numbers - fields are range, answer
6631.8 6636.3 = 75.55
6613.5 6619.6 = 73.81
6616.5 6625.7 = 71.56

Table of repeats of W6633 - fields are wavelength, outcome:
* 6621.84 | 72.01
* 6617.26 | 74.27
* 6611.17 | 75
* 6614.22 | 73.81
